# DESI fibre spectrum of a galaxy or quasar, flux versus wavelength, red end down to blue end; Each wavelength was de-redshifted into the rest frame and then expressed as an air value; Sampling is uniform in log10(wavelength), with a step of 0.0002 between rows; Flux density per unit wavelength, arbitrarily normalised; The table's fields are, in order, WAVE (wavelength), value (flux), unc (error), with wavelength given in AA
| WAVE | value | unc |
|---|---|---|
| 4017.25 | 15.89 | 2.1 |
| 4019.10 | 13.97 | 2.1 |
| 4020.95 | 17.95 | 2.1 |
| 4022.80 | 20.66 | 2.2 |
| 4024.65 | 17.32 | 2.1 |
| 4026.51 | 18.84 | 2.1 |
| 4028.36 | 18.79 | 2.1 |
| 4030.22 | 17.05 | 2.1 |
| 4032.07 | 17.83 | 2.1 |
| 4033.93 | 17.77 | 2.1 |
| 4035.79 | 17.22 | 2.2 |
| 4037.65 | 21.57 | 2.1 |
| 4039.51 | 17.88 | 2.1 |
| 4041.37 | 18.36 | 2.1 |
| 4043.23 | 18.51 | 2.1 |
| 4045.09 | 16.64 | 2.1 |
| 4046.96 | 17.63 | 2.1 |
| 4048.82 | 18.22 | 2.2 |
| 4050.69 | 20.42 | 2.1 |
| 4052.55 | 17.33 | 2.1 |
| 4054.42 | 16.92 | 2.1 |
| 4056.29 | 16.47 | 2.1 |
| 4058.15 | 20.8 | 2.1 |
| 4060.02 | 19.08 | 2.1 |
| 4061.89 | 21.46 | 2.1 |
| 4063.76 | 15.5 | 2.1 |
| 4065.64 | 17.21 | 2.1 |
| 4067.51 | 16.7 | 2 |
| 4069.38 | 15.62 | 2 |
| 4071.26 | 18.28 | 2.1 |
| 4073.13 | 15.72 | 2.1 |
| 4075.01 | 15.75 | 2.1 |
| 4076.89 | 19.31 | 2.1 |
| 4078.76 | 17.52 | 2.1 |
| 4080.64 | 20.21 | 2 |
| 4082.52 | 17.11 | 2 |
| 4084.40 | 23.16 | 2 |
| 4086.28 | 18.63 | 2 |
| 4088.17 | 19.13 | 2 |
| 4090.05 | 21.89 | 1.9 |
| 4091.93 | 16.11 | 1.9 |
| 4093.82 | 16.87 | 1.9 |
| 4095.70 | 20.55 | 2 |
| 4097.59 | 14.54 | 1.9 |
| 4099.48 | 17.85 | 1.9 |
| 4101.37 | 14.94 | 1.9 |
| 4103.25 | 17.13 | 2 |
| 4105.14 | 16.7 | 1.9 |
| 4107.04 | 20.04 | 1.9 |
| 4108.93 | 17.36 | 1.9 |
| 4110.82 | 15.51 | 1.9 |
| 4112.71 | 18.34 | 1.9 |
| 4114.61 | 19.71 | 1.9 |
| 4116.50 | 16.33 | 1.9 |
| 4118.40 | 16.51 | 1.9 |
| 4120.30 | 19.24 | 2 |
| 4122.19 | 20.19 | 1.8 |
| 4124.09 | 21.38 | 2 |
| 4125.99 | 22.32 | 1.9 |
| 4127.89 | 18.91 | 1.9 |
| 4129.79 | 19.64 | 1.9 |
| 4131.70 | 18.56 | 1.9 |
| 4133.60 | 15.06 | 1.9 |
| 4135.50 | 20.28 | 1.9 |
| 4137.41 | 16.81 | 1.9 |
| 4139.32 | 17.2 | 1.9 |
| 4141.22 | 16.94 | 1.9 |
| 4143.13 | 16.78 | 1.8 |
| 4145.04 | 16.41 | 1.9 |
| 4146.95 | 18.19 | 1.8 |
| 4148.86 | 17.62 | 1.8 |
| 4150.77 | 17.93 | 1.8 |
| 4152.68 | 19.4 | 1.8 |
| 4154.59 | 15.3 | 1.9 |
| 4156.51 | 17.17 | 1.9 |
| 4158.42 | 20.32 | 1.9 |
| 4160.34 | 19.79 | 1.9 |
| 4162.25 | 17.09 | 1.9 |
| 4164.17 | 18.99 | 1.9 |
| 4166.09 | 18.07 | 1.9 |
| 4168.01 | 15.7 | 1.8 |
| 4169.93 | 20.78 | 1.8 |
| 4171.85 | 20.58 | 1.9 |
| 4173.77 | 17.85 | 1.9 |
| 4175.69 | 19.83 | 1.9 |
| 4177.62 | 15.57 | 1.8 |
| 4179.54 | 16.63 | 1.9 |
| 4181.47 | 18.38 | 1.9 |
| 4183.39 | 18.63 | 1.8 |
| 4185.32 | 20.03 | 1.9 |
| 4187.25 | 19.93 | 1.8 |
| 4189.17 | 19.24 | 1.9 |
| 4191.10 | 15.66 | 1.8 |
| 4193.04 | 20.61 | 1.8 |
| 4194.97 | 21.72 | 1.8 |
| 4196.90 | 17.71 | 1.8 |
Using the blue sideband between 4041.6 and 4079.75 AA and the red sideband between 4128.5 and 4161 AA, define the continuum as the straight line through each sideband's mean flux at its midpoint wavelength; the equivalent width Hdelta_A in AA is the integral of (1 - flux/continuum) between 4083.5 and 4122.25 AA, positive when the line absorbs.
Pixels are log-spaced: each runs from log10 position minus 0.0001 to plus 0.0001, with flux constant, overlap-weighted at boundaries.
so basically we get -0.59 AA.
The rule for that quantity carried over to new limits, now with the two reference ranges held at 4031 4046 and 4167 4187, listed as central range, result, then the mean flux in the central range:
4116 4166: 0.4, 18.3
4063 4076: 1.3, 16.4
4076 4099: -0.5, 18.7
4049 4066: -0.1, 18.4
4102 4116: 0.5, 17.7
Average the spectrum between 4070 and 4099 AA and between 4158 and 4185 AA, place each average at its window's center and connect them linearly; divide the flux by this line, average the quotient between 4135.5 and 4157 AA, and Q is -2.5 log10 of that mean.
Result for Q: 0.06 mag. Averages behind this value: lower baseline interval 18.3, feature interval 17.4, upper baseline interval 18.4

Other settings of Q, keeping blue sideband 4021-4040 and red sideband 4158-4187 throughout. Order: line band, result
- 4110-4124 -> 0.02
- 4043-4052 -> 0.02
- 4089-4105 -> 0.06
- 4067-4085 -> 0.04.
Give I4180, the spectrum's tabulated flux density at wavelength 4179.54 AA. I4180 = 16.63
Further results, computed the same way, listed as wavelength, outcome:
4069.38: 15.62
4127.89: 18.91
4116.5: 16.33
